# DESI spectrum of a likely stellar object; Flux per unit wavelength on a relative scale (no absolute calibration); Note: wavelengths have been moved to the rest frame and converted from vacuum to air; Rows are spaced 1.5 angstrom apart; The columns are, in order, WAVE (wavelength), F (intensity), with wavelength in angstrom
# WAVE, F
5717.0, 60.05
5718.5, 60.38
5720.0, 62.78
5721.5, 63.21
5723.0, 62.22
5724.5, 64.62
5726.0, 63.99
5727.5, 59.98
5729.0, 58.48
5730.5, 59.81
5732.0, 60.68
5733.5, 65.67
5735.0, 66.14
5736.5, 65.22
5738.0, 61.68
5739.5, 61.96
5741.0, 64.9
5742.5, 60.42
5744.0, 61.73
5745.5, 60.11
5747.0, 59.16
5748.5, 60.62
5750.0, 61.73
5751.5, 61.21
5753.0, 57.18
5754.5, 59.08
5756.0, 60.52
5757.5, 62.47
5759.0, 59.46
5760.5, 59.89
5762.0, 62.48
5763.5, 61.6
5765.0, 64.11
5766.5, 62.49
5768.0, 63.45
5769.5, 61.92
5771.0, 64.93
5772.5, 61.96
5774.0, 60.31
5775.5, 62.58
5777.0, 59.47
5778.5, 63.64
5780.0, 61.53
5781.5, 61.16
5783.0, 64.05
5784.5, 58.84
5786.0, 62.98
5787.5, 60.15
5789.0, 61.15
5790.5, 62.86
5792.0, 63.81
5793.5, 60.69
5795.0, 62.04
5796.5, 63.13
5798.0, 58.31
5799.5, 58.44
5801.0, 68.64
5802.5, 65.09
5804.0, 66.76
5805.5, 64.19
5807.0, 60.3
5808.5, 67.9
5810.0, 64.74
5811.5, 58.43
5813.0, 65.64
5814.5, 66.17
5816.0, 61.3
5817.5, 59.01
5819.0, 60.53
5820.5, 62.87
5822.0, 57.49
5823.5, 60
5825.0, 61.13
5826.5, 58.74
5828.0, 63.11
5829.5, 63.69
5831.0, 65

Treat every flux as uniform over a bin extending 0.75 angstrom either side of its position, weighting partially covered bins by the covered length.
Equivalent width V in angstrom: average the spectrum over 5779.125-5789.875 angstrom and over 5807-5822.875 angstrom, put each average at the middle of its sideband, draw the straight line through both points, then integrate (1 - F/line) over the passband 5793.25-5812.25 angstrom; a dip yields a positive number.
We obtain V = -0.3 angstrom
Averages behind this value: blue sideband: 61.5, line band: 63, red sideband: 62.3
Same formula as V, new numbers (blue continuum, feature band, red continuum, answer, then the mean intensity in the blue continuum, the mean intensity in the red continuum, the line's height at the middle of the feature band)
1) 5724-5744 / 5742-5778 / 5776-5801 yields 0.5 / 62.5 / 61.6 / 62.1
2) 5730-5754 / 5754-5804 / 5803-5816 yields 0.8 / 61.8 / 64.1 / 63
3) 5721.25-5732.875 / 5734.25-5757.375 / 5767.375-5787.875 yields 0.1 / 61.6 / 61.9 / 61.7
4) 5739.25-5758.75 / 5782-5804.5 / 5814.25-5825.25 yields -0.6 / 60.8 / 60.8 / 60.8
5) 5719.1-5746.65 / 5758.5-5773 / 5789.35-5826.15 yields 0.0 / 62.4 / 62.4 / 62.4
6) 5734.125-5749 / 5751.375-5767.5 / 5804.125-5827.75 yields 0.3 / 62.2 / 62.1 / 62.2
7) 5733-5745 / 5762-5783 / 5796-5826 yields 0.2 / 63.3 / 62.5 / 62.9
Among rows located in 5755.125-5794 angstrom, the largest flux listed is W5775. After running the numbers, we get 64.93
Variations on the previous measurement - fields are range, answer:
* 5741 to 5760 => 64.9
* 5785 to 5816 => 68.64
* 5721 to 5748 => 66.14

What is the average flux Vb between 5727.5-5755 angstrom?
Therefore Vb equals 61.4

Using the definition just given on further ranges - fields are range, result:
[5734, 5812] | 62.1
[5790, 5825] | 62.5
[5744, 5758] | 60.3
